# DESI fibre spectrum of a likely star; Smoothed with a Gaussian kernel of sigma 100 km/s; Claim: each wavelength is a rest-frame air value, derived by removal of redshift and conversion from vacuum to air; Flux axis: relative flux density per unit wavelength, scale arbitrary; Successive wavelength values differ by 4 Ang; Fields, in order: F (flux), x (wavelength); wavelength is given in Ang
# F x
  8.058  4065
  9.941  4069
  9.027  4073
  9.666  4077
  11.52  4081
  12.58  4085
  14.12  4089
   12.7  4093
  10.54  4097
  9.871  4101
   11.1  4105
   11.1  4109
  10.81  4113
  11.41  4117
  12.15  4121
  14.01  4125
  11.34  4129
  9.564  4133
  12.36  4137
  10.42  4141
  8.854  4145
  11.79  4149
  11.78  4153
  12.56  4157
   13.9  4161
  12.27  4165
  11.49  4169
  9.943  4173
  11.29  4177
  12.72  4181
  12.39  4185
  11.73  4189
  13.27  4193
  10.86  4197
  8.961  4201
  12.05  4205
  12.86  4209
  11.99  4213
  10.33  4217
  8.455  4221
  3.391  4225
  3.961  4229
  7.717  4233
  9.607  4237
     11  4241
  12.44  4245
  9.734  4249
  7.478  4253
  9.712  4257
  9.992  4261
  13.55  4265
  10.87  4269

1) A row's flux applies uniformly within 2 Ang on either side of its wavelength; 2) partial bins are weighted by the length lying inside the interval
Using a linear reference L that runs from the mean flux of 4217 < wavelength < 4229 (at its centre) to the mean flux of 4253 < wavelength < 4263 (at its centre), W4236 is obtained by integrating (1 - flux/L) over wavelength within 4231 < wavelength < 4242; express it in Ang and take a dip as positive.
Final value -2.56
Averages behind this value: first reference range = 6.33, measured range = 9.3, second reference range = 9.38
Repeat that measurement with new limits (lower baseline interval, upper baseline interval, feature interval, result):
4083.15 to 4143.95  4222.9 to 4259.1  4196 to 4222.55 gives -4.9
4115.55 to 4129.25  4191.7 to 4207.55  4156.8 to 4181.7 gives -0.5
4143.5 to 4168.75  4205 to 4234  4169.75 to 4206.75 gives -4.5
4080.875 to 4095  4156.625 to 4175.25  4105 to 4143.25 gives 3.2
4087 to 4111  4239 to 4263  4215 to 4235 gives 6.9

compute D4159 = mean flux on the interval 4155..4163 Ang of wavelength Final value 13.2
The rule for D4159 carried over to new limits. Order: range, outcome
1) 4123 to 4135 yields 11.6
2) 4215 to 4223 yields 9.39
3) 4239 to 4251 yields 11.1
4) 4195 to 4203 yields 9.91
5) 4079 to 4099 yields 12.3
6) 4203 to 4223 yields 11.1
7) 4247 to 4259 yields 8.97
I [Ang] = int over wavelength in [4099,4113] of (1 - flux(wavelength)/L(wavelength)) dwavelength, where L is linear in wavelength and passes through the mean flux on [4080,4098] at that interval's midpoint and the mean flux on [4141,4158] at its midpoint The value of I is 1.6 Ang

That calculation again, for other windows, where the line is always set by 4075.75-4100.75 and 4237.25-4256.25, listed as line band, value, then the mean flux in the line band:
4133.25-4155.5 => 0.4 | 11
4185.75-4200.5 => -1.4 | 11.7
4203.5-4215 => -2.0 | 12.3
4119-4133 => -0.9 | 12.1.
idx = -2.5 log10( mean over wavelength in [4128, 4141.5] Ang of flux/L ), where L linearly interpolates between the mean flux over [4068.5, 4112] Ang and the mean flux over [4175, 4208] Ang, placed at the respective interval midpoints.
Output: 0.04 mag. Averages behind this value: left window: 11.1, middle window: 10.9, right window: 11.7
